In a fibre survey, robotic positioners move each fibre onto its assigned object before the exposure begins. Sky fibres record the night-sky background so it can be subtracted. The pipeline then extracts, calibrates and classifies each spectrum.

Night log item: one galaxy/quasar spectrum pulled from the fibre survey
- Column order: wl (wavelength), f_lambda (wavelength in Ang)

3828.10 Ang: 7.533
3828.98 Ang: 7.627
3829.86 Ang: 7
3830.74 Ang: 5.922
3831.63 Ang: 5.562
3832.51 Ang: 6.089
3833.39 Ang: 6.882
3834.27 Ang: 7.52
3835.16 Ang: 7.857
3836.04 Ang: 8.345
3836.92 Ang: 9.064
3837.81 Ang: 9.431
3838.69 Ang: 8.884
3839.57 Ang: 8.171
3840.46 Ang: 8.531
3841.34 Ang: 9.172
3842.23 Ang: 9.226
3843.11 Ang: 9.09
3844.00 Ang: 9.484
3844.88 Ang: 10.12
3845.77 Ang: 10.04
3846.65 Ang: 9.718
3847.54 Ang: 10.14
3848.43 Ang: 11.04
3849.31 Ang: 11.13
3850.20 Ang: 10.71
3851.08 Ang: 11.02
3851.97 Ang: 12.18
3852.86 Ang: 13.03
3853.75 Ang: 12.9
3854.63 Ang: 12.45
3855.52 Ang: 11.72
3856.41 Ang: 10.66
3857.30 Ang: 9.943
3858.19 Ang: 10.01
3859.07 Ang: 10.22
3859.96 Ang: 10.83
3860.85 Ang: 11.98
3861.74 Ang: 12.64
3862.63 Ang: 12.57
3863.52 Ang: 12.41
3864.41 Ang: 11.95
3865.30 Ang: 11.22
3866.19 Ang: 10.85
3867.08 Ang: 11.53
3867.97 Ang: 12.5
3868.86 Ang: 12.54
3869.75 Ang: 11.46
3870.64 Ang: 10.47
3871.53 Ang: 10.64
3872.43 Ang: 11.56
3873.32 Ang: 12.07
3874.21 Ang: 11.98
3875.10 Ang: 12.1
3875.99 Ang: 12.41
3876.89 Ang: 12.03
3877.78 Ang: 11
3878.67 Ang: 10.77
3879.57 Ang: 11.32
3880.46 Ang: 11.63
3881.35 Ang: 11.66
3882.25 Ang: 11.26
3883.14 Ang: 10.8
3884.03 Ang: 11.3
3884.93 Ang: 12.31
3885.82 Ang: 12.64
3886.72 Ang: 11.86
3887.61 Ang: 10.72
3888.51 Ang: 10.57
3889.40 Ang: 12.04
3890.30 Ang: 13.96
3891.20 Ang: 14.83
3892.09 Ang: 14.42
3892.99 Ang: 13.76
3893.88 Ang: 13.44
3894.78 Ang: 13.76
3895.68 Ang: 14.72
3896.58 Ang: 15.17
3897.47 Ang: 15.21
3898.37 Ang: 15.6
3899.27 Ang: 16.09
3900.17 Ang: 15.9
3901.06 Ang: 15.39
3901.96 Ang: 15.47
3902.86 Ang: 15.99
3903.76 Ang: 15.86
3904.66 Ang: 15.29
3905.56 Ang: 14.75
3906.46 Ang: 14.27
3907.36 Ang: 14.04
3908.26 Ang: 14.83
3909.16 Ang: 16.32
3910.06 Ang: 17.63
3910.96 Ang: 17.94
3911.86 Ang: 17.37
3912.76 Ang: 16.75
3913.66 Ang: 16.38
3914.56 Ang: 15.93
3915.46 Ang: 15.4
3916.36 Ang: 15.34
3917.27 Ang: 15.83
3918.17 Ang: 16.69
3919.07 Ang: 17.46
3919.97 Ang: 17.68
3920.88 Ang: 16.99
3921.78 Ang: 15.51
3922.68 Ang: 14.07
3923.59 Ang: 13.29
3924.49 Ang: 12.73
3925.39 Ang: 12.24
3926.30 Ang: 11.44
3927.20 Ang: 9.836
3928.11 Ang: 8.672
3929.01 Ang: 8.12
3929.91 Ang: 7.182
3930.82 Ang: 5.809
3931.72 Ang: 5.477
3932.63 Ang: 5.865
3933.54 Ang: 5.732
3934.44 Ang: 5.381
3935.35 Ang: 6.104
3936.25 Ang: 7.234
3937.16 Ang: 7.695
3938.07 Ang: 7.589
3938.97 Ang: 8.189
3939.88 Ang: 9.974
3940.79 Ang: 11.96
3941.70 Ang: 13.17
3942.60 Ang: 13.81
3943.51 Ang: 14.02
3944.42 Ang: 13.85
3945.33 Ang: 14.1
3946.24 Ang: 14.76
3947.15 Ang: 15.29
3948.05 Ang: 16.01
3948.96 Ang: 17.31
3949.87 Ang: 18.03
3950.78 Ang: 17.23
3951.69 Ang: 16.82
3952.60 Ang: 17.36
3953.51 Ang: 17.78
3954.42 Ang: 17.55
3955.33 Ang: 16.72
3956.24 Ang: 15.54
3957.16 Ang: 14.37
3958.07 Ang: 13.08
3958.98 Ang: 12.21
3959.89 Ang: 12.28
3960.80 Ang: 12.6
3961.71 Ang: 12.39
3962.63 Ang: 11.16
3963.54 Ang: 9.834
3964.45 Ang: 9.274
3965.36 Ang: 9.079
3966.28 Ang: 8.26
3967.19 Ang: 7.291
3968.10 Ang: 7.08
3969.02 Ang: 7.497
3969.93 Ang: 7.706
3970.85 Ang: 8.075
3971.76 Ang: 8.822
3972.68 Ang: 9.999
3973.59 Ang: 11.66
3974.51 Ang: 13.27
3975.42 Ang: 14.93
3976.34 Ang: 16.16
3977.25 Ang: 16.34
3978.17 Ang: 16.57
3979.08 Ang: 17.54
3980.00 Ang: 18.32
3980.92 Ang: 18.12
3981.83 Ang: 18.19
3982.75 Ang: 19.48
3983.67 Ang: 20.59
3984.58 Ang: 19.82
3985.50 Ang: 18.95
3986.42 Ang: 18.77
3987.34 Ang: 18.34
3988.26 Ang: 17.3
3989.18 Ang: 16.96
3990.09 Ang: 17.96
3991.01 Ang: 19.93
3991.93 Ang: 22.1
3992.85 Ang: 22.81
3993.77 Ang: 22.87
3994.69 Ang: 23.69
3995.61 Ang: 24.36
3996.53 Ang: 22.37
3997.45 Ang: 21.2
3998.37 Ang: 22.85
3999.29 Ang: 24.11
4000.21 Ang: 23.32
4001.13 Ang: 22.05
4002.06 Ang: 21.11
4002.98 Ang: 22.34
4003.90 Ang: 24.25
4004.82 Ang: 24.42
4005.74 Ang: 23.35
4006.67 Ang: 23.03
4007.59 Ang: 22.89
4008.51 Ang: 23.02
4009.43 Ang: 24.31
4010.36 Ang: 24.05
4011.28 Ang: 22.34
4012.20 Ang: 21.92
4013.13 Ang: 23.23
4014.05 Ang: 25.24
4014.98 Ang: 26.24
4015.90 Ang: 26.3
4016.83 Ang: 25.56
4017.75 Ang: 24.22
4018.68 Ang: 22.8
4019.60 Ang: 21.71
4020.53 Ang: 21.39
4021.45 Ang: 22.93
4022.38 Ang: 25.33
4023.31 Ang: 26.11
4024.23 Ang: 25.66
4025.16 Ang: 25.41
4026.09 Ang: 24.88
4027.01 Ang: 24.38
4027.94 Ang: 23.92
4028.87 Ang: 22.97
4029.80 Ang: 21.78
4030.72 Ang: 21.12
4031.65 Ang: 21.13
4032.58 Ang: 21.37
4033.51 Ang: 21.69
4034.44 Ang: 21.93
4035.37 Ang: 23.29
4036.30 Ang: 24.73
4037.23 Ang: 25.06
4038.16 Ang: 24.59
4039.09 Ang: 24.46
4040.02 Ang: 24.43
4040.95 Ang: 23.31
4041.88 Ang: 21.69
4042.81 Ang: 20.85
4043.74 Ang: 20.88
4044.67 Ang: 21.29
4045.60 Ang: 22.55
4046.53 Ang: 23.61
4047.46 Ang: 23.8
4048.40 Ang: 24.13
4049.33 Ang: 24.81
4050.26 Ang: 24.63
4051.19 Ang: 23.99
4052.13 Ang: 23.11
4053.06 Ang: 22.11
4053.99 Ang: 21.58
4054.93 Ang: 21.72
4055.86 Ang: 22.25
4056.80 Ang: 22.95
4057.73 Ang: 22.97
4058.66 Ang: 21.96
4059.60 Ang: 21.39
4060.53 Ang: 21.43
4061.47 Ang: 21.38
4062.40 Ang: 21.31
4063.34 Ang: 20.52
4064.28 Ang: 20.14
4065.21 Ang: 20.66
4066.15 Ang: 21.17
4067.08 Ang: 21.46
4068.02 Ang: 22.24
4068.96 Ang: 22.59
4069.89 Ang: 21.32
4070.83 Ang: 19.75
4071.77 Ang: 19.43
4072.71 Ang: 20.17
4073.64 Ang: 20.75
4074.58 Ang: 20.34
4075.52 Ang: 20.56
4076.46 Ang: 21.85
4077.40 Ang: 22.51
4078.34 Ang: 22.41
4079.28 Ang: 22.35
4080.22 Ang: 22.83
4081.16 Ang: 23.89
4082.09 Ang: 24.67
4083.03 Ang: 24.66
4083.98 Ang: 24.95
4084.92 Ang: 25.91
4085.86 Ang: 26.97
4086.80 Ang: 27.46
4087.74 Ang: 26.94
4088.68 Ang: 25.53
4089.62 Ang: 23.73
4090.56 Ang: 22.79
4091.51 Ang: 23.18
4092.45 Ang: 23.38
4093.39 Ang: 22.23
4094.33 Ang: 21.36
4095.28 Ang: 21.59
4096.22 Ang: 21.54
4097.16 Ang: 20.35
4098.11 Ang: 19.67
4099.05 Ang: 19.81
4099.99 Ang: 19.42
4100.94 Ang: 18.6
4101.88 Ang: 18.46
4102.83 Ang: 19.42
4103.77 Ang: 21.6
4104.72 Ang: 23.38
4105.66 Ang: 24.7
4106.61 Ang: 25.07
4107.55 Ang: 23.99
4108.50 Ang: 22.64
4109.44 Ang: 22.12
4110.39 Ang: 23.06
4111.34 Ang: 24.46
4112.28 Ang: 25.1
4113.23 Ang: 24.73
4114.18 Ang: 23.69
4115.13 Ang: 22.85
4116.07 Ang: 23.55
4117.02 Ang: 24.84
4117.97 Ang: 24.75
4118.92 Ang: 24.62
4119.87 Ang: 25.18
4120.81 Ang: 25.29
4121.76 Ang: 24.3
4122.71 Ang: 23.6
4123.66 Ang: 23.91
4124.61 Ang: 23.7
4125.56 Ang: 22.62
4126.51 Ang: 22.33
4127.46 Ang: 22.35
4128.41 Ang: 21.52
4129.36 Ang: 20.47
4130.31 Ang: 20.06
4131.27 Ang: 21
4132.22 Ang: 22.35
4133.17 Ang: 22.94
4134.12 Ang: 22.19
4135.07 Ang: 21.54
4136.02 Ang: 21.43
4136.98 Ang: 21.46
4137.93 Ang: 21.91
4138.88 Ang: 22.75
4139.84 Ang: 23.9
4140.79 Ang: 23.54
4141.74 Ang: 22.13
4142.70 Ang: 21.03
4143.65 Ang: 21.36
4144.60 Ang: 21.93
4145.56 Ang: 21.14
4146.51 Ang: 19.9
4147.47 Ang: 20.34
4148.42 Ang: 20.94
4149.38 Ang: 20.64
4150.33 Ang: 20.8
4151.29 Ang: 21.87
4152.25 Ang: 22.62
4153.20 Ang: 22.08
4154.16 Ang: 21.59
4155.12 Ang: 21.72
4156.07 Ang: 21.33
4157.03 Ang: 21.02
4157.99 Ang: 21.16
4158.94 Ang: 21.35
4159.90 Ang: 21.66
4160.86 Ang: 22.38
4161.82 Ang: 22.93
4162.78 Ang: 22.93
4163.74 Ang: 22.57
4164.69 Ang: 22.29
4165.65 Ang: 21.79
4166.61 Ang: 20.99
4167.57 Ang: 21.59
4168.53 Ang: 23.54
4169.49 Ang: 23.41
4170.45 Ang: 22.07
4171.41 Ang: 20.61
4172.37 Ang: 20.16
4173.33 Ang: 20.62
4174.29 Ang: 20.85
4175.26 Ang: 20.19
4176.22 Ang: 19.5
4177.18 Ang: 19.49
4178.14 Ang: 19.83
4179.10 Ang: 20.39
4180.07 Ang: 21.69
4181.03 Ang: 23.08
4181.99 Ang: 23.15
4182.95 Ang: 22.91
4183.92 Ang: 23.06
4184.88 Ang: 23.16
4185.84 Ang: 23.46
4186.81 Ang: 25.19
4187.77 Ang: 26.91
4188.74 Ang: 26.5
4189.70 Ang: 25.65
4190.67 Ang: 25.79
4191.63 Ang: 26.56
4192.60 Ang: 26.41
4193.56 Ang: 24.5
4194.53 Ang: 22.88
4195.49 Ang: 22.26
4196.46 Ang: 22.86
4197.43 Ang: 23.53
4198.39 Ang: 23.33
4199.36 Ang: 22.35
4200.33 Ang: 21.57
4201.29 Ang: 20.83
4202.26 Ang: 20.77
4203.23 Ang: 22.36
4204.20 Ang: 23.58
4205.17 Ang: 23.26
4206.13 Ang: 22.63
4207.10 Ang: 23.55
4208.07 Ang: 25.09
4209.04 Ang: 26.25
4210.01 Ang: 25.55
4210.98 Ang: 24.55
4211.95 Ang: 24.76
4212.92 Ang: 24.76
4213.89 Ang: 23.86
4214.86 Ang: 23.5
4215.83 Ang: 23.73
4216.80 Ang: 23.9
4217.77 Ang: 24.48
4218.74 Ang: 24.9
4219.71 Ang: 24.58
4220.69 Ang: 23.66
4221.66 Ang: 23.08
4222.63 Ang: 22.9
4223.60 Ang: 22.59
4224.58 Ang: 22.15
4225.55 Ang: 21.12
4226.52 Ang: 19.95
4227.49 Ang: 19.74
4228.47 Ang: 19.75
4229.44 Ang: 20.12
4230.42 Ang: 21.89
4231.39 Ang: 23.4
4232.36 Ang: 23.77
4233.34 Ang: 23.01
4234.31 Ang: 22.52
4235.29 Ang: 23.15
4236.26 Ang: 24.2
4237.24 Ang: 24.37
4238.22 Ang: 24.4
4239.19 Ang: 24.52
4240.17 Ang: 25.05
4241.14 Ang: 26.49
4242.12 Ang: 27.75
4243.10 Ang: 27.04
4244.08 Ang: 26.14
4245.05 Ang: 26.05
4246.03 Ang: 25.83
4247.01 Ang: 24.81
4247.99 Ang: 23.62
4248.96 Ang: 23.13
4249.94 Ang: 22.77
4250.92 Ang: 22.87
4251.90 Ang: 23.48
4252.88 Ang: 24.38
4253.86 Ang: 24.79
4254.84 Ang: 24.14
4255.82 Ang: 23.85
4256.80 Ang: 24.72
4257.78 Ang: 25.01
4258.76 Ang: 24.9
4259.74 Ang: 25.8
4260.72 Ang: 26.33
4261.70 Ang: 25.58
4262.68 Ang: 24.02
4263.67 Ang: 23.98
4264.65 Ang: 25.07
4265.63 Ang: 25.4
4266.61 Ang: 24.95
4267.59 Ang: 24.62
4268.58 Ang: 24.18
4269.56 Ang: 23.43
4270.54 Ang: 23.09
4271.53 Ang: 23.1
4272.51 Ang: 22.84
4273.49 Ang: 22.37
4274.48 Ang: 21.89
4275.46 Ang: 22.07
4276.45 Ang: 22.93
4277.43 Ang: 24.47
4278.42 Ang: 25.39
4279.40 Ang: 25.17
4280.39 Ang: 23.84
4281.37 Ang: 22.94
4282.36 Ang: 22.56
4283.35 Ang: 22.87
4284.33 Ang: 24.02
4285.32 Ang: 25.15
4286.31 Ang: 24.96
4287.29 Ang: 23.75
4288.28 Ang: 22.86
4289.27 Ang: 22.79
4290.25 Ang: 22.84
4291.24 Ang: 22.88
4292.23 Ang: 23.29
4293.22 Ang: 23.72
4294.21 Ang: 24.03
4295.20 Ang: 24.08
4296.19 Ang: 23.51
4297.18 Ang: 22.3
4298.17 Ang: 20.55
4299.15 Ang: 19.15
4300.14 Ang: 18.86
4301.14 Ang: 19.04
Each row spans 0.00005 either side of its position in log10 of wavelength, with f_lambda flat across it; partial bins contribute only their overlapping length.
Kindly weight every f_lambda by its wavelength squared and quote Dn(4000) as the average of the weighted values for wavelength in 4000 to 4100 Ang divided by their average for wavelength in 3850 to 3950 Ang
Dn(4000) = 1.95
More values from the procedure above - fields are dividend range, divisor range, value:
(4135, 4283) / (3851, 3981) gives 2.10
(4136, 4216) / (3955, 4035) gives 1.29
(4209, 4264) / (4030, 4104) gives 1.16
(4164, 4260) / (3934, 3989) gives 1.96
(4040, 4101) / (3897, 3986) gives 1.77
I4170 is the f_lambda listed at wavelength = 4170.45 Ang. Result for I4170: 22.07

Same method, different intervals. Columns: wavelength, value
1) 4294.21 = 24.03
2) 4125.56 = 22.62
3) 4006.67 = 23.03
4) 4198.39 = 23.33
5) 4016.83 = 25.56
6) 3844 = 9.484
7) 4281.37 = 22.94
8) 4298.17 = 20.55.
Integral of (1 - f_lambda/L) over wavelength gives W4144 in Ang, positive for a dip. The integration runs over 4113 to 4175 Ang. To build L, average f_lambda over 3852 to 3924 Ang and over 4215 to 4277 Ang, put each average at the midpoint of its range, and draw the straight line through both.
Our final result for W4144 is -4.1 Ang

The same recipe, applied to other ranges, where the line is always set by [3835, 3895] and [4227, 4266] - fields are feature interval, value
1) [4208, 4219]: -0.7 Ang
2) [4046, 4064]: -5.0 Ang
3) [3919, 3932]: 1.5 Ang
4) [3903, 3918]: -3.6 Ang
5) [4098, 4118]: -3.1 Ang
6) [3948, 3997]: -1.9 Ang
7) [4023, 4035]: -4.6 Ang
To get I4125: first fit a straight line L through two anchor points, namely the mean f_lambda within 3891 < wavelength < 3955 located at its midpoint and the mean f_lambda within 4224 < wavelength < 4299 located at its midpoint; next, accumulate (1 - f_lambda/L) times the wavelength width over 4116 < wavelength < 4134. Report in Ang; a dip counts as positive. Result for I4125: -3.2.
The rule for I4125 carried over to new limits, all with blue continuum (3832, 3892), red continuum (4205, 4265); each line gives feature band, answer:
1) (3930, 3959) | 3.3 Ang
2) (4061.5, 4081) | -3.2 Ang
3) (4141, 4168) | -0.5 Ang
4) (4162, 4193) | -1.0 Ang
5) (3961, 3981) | 4.2 Ang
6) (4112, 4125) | -2.9 Ang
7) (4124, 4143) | -1.5 Ang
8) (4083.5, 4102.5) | -3.7 Ang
